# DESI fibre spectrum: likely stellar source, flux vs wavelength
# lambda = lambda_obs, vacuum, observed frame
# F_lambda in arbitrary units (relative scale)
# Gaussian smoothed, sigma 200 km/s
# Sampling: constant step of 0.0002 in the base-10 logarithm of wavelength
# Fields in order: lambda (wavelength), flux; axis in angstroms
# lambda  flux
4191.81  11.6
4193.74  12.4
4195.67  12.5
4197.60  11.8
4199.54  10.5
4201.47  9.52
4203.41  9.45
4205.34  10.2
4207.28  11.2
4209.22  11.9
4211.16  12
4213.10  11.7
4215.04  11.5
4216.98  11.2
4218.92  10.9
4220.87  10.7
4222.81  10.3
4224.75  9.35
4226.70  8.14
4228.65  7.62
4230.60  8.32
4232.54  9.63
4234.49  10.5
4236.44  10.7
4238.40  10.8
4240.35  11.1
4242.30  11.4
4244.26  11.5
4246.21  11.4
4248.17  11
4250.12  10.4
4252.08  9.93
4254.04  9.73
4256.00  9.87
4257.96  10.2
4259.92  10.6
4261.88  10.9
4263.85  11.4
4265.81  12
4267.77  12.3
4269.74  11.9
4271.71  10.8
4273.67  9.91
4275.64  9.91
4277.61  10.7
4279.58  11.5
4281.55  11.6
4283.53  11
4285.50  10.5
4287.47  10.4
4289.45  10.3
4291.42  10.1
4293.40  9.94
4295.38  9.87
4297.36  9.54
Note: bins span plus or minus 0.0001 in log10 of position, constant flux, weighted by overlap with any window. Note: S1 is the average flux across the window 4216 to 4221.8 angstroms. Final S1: 10.9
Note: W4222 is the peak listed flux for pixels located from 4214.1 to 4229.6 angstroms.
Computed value 11.5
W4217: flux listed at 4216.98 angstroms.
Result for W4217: 11.2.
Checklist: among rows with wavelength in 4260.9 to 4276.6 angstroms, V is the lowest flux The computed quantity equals 9.91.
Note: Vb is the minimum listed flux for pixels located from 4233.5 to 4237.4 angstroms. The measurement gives 10.5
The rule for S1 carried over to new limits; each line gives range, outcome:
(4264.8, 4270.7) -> 12.1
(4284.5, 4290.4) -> 10.4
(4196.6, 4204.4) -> 10.3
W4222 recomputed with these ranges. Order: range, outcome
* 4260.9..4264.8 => 11.4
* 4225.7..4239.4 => 10.8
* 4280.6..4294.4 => 11.6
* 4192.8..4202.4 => 12.5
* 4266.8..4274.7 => 12.3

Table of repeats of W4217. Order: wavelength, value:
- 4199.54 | 10.5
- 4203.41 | 9.45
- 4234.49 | 10.5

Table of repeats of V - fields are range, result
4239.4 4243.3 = 11.1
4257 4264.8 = 10.2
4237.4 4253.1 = 9.93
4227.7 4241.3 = 7.62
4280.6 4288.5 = 10.4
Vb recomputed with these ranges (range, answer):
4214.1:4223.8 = 10.3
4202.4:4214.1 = 9.45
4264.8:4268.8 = 12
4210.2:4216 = 11.5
